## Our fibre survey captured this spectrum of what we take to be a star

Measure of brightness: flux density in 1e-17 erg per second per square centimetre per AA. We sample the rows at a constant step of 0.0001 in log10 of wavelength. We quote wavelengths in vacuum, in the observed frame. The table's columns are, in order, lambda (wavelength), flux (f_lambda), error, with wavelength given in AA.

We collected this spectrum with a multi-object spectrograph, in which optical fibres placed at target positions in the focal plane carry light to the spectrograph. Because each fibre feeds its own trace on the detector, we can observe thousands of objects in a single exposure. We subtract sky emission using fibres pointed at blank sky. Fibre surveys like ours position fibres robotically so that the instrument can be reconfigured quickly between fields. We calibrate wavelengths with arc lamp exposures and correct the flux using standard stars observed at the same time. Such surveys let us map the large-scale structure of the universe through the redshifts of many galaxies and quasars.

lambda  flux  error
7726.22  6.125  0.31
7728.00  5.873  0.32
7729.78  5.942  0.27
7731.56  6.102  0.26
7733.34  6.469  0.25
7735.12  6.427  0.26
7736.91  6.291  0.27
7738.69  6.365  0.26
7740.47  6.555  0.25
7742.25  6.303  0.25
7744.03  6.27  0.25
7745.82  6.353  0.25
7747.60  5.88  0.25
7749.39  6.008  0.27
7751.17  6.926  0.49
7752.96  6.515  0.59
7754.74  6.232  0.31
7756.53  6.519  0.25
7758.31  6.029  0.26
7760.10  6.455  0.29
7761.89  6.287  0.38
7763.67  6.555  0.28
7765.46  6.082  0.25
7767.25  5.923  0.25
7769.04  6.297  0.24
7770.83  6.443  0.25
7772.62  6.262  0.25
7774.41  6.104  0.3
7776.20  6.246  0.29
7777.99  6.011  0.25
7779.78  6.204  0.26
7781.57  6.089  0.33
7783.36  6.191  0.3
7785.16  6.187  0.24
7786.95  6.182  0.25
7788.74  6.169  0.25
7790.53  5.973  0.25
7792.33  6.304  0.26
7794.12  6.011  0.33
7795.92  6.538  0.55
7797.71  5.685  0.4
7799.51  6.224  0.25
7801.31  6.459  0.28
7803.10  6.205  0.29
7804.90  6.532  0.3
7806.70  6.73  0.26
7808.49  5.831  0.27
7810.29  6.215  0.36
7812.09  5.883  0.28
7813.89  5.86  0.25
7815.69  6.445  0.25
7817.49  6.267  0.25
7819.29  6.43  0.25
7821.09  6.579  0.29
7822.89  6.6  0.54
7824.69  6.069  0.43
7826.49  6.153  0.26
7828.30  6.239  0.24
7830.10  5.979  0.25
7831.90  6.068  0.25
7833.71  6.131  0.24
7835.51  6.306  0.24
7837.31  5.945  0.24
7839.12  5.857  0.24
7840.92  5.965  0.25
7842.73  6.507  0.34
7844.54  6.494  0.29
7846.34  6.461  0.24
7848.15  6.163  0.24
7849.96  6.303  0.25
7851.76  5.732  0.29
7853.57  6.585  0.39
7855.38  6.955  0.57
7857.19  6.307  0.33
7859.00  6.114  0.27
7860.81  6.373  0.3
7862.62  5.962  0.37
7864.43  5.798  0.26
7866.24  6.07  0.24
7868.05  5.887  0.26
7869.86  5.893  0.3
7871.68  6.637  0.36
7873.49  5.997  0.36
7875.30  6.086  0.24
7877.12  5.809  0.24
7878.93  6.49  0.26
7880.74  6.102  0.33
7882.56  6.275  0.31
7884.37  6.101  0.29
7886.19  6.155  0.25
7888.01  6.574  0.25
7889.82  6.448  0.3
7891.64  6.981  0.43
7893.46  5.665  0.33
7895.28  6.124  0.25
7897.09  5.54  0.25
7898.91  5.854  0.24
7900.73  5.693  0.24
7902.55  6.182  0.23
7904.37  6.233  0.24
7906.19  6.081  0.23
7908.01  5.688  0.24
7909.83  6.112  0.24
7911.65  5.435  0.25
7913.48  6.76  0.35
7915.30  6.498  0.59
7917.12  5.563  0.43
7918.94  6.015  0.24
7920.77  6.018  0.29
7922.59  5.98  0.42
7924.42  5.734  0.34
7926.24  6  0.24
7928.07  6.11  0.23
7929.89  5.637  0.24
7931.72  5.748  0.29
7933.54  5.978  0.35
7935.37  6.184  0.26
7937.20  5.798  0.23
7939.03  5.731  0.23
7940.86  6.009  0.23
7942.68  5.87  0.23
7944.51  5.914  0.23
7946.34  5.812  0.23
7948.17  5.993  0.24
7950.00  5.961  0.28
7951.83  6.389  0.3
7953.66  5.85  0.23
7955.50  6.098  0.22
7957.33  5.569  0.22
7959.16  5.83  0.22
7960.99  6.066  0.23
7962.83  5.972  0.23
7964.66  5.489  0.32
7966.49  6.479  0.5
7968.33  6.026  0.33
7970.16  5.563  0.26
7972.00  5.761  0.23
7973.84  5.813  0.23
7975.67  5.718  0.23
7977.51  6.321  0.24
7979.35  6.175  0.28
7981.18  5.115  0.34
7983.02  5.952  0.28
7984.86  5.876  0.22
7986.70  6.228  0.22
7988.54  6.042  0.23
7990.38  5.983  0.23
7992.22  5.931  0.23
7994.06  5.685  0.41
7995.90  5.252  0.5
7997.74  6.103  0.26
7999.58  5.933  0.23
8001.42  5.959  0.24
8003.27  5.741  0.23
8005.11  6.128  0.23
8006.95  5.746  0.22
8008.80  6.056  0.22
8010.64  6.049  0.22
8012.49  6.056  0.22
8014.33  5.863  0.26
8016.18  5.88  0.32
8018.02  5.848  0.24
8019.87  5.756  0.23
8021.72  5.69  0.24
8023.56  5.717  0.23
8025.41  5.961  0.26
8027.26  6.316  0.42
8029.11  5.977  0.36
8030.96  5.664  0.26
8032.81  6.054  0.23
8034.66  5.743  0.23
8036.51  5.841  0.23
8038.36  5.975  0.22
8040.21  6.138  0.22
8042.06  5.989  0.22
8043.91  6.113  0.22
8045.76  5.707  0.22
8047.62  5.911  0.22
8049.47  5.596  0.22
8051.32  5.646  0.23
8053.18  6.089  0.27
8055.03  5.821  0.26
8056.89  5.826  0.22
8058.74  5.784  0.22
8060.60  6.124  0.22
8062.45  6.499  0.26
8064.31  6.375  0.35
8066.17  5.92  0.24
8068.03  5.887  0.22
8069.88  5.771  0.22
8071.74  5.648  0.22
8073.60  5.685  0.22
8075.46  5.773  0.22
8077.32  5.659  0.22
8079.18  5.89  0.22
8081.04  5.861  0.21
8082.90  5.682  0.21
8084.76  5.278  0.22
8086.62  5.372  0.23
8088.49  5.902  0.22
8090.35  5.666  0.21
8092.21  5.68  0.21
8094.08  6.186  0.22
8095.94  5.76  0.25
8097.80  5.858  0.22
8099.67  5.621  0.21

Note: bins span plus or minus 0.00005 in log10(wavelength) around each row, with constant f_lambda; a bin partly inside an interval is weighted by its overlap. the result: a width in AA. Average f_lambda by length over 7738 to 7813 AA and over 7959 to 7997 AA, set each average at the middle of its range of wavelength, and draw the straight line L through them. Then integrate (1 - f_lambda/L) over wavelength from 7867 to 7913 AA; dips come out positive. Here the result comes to -0.4 AA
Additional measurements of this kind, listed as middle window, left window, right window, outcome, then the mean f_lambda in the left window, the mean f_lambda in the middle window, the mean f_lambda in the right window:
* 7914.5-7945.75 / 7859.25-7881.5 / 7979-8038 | 0.40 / 6.09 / 5.93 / 5.88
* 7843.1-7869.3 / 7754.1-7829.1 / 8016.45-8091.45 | -0.39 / 6.23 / 6.23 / 5.85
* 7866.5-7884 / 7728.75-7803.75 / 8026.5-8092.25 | -0.08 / 6.24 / 6.13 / 5.86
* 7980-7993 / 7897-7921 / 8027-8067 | 0.19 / 5.99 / 5.88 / 5.95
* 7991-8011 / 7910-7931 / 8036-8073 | 0.28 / 5.98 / 5.87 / 5.93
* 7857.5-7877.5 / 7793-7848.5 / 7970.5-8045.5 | 0.23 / 6.22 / 6.07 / 5.9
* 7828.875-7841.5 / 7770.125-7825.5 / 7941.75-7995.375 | 0.23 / 6.22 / 6.05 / 5.91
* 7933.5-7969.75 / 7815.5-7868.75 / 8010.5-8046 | 0.59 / 6.22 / 5.94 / 5.92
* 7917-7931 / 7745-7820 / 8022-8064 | 0.40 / 6.23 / 5.9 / 5.94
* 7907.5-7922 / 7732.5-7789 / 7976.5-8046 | 0.08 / 6.28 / 6.02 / 5.91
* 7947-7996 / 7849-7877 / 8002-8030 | 0.71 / 6.17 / 5.9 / 5.92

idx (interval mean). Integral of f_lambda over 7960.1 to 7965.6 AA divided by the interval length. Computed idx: 5.85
